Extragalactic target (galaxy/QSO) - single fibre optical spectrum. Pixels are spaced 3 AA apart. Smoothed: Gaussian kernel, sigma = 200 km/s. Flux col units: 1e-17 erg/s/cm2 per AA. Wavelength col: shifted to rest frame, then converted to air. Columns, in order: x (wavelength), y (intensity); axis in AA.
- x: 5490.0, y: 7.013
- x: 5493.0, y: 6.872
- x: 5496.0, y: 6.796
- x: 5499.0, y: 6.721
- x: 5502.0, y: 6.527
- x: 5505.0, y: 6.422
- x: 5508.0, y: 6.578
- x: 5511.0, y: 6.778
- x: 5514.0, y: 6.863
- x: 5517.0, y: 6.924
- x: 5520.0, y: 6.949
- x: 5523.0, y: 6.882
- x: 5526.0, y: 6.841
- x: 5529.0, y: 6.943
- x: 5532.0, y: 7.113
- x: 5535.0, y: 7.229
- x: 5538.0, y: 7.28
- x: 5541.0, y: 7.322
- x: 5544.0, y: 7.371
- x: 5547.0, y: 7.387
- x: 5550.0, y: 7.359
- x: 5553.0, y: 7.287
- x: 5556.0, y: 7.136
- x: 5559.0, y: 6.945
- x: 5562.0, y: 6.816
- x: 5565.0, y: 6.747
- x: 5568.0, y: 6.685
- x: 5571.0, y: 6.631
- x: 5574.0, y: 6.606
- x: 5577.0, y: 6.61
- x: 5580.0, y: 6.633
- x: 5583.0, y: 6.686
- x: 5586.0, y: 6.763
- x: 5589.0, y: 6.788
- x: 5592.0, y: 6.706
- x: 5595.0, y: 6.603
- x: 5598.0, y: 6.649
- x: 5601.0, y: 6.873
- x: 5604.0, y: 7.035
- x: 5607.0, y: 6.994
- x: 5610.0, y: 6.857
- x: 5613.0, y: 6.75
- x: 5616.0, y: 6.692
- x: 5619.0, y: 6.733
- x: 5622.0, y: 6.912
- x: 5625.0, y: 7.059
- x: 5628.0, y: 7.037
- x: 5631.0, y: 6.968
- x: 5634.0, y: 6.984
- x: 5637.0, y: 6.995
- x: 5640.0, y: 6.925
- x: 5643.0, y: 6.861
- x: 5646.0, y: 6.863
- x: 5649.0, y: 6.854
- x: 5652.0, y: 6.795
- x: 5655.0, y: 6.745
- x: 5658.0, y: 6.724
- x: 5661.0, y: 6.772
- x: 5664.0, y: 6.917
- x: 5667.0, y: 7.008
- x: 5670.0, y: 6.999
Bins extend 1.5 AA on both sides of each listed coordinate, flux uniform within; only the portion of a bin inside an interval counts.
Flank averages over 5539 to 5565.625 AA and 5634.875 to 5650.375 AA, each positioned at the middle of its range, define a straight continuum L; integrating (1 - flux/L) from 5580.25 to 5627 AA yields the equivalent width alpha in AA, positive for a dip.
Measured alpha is 1.4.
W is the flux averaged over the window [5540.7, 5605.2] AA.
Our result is 6.88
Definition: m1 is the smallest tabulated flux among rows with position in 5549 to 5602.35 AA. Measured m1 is 6.603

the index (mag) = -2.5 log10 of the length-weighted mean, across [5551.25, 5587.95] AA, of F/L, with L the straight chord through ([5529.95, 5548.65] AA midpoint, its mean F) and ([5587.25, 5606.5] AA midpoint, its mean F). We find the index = 0.034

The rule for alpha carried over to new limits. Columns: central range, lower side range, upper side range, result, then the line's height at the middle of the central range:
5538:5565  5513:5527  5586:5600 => -1.5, 6.81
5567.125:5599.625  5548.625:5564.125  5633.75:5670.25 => 1.7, 7.03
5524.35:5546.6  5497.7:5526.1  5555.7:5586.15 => -1.4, 6.74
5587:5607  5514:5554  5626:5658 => 0.6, 7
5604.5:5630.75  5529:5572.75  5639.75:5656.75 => 0.1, 6.91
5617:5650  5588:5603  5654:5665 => -0.8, 6.76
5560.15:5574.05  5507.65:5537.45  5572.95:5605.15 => 0.2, 6.79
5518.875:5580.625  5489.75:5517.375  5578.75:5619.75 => -2.2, 6.75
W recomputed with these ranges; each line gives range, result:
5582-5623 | 6.79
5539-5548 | 7.35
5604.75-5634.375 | 6.9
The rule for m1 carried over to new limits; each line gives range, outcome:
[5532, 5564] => 6.816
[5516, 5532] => 6.841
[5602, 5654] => 6.692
